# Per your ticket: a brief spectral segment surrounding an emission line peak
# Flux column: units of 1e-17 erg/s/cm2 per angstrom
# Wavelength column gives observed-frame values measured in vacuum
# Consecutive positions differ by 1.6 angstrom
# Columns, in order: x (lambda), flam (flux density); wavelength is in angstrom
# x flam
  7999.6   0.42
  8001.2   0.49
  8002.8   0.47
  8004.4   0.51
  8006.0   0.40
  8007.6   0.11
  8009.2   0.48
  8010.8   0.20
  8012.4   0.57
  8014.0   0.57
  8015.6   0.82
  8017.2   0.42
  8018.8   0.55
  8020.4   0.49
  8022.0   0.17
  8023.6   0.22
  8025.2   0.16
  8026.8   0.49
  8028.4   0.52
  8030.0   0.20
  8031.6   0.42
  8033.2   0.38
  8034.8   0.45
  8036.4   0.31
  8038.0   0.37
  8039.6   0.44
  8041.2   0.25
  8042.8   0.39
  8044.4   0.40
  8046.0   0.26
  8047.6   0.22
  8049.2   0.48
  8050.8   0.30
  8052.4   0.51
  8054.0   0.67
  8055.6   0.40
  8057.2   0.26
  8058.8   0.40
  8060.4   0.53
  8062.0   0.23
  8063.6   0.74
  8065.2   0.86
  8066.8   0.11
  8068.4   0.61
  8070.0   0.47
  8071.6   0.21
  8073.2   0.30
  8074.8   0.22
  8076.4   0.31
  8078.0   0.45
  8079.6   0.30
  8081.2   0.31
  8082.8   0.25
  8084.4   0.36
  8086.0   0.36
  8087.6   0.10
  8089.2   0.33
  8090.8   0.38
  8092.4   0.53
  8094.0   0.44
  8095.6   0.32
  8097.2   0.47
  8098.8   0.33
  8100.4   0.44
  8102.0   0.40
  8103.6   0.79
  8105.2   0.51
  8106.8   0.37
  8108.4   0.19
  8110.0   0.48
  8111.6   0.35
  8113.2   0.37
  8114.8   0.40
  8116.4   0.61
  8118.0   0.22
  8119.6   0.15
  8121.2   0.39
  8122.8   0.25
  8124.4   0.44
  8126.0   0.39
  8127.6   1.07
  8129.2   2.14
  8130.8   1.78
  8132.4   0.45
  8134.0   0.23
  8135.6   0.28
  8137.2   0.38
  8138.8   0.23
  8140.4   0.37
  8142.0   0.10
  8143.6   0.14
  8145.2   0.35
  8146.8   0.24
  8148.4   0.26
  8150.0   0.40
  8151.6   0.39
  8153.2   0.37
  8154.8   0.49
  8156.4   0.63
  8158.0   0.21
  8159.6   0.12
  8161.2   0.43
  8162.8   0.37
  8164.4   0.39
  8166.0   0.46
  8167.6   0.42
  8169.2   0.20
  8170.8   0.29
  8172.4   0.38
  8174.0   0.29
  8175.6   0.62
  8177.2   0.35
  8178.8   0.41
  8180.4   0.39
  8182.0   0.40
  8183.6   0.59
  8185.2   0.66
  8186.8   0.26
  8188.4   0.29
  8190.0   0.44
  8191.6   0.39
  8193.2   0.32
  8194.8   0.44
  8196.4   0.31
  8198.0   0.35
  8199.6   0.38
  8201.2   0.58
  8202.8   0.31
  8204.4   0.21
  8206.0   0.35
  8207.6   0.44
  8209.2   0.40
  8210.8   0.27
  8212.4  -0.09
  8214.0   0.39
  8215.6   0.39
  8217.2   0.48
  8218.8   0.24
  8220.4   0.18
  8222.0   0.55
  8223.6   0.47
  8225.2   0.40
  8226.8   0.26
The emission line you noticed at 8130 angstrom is Halpha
